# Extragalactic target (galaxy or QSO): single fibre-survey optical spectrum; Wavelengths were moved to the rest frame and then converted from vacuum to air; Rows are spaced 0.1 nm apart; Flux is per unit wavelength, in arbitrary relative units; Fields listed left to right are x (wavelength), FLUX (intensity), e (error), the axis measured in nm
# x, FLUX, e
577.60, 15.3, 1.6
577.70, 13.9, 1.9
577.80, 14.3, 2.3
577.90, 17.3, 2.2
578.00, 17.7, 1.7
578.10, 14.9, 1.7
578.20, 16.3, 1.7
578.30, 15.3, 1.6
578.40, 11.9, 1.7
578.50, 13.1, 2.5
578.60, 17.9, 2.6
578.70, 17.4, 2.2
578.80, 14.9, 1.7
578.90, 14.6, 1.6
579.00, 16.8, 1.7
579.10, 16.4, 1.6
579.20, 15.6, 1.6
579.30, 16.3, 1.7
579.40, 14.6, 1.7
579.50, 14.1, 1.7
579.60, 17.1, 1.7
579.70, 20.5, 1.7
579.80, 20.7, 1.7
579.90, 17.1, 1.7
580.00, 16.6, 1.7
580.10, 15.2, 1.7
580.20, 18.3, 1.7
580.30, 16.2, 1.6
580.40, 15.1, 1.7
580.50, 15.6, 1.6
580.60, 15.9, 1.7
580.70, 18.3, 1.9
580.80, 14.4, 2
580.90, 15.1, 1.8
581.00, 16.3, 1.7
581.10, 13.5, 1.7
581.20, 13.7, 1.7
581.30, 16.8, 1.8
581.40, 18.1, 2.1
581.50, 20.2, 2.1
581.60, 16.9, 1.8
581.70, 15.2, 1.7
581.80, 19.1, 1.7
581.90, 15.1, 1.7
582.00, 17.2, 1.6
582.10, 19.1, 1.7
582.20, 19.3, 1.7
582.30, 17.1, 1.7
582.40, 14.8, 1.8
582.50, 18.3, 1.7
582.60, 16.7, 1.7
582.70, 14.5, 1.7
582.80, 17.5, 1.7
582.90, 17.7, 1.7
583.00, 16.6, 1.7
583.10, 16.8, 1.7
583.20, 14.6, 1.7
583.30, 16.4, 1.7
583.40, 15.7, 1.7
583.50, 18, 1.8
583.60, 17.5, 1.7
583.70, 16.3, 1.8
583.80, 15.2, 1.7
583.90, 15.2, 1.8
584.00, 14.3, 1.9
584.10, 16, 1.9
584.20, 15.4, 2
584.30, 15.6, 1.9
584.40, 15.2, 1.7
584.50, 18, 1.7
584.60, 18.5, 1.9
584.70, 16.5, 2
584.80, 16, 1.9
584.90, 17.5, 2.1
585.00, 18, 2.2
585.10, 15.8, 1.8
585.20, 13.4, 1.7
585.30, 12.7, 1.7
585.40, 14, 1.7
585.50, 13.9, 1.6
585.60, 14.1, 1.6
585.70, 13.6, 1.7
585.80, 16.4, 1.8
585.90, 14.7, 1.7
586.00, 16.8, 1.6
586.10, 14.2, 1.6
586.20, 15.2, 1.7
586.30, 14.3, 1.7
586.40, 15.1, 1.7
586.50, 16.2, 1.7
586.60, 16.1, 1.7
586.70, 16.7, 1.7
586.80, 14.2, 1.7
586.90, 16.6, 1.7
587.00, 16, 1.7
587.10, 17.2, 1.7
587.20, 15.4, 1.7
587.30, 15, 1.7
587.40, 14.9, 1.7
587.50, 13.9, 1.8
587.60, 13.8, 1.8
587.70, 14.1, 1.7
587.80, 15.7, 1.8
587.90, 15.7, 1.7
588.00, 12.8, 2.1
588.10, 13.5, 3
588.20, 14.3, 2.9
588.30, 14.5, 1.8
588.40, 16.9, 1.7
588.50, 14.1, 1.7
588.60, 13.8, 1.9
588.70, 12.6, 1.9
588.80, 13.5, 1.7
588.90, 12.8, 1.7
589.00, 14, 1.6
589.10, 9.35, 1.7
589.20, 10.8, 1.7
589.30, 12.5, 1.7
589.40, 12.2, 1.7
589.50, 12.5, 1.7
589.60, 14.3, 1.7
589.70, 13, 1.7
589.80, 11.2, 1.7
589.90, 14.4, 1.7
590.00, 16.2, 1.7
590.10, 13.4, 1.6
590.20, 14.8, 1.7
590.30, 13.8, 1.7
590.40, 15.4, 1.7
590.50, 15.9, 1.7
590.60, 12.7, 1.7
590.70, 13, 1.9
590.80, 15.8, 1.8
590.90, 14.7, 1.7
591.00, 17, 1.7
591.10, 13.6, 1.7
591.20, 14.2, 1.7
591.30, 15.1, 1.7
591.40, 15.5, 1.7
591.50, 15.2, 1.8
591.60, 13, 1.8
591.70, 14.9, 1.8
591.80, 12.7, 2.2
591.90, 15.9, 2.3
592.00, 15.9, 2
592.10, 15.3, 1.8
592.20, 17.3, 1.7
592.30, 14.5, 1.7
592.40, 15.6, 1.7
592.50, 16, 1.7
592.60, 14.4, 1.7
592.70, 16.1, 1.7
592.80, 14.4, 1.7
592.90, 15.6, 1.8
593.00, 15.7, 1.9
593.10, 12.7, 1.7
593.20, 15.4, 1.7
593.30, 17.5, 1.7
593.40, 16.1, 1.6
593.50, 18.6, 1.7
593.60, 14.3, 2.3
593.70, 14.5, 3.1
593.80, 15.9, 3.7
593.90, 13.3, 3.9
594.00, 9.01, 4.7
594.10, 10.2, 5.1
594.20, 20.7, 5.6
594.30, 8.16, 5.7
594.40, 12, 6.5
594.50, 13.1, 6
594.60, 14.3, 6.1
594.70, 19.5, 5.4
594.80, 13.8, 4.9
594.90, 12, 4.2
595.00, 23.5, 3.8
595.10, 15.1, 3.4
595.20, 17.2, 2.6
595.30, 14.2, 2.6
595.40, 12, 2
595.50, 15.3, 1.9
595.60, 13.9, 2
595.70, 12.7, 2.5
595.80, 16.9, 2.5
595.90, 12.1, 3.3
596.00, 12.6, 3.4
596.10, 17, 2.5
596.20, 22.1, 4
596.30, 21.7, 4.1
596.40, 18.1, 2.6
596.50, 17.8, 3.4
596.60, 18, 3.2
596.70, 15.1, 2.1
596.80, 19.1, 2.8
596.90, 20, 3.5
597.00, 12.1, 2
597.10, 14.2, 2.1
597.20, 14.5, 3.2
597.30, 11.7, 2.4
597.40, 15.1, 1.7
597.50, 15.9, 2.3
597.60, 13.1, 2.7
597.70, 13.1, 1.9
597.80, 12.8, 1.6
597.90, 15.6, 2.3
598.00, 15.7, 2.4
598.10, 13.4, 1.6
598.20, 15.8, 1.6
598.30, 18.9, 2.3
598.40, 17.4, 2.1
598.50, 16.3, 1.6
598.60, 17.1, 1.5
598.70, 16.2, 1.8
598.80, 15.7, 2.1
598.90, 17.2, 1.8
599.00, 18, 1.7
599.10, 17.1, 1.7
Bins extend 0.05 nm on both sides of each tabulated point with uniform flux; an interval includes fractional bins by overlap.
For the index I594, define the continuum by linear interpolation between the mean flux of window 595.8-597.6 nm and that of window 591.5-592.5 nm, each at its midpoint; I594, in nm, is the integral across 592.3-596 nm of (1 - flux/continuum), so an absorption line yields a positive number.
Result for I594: 0.20 nm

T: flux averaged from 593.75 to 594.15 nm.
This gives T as 12.1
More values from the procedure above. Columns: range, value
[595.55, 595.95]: 13.9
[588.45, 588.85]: 13.5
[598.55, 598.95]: 16.5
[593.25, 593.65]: 16.6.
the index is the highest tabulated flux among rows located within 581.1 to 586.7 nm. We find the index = 20.2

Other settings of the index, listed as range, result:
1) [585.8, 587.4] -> 17.2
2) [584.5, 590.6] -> 18.5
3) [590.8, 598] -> 23.5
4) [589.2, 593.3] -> 17.5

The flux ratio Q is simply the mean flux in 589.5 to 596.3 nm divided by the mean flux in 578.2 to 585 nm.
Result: 0.9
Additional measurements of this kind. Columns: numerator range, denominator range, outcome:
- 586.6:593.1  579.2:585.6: 0.88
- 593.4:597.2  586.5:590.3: 1.09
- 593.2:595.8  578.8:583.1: 0.89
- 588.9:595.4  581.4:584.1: 0.86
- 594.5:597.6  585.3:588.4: 1.06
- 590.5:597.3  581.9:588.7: 0.97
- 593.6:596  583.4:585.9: 0.91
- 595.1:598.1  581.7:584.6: 0.93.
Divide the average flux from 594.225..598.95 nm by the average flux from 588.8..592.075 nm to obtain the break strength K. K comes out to 1.12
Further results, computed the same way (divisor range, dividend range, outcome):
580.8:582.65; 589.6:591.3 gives 0.86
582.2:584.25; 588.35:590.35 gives 0.82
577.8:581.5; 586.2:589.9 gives 0.88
